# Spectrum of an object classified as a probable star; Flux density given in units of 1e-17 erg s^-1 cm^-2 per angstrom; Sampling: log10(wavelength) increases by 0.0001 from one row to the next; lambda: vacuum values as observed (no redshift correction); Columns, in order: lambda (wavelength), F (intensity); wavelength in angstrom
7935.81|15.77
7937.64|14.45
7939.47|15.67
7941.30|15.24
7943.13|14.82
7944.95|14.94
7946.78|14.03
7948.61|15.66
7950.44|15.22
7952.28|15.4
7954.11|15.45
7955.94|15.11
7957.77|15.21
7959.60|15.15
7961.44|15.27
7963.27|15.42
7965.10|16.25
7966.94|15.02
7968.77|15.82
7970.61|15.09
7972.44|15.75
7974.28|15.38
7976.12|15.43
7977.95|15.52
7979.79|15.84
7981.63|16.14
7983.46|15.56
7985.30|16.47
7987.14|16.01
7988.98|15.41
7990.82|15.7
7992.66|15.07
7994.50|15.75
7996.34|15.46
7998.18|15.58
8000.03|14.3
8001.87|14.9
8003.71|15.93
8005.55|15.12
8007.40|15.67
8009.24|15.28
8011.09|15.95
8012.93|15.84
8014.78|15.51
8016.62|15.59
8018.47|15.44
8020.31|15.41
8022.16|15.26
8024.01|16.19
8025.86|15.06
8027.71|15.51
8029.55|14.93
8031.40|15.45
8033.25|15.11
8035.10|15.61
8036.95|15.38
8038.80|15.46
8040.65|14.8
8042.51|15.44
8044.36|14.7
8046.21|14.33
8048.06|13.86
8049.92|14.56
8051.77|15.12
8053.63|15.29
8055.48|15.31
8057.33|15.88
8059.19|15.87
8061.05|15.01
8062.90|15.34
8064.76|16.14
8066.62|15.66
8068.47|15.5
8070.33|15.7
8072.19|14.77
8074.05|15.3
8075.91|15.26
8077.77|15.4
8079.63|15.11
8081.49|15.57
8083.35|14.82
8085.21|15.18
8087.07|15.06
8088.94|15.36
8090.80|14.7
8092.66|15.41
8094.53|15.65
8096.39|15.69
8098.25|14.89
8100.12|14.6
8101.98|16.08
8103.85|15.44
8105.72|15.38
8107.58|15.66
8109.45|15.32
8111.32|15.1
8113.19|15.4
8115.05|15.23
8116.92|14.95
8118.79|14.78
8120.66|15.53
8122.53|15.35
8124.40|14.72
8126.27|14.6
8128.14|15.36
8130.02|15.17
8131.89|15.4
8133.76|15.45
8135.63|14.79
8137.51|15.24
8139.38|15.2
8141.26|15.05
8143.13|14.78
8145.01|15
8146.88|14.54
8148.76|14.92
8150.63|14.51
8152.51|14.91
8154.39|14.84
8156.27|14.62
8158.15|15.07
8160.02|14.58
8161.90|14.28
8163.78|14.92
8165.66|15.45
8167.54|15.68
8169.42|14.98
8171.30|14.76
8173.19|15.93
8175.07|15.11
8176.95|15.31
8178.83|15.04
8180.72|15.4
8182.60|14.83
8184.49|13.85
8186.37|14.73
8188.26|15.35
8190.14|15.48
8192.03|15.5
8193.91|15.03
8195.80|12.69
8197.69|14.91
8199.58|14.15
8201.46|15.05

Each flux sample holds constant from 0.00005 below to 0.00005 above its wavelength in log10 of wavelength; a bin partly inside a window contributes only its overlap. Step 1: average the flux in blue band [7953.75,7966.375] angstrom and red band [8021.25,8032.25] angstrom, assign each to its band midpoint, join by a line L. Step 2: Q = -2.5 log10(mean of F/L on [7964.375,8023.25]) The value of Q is -0.01 mag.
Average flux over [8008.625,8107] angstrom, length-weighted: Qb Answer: 15.3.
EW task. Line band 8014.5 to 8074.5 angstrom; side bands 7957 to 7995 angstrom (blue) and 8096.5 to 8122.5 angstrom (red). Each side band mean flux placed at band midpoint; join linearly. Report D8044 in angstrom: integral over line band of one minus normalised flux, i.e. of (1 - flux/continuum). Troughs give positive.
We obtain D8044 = 0.5 angstrom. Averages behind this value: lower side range 15.6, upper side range 15.3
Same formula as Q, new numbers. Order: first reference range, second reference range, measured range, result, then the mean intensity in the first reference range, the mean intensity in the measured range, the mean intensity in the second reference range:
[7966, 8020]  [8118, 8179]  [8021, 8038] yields 0.002 mag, 15.5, 15.4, 15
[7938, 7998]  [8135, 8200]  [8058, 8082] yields -0.019 mag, 15.4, 15.4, 14.9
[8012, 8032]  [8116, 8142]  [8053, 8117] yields -0.006 mag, 15.5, 15.4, 15.1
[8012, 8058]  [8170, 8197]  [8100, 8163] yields -0.002 mag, 15.2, 15.1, 14.9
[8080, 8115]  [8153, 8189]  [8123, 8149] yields 0.008 mag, 15.3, 15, 15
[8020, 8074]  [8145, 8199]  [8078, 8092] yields 0.001 mag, 15.3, 15.1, 14.9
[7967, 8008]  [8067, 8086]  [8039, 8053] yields 0.046 mag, 15.5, 14.7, 15.3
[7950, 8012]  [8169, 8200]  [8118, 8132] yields -0.002 mag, 15.5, 15.1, 14.9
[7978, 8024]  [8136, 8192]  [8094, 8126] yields -0.006 mag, 15.6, 15.3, 15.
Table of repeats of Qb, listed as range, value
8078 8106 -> 15.3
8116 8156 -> 15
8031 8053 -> 15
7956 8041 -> 15.5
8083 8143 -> 15.2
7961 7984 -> 15.6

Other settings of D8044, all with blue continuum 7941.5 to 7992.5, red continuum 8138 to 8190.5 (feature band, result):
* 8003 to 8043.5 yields -0.4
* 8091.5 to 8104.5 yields -0.2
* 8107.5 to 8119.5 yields -0.1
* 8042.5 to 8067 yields 0.1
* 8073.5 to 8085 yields -0.1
